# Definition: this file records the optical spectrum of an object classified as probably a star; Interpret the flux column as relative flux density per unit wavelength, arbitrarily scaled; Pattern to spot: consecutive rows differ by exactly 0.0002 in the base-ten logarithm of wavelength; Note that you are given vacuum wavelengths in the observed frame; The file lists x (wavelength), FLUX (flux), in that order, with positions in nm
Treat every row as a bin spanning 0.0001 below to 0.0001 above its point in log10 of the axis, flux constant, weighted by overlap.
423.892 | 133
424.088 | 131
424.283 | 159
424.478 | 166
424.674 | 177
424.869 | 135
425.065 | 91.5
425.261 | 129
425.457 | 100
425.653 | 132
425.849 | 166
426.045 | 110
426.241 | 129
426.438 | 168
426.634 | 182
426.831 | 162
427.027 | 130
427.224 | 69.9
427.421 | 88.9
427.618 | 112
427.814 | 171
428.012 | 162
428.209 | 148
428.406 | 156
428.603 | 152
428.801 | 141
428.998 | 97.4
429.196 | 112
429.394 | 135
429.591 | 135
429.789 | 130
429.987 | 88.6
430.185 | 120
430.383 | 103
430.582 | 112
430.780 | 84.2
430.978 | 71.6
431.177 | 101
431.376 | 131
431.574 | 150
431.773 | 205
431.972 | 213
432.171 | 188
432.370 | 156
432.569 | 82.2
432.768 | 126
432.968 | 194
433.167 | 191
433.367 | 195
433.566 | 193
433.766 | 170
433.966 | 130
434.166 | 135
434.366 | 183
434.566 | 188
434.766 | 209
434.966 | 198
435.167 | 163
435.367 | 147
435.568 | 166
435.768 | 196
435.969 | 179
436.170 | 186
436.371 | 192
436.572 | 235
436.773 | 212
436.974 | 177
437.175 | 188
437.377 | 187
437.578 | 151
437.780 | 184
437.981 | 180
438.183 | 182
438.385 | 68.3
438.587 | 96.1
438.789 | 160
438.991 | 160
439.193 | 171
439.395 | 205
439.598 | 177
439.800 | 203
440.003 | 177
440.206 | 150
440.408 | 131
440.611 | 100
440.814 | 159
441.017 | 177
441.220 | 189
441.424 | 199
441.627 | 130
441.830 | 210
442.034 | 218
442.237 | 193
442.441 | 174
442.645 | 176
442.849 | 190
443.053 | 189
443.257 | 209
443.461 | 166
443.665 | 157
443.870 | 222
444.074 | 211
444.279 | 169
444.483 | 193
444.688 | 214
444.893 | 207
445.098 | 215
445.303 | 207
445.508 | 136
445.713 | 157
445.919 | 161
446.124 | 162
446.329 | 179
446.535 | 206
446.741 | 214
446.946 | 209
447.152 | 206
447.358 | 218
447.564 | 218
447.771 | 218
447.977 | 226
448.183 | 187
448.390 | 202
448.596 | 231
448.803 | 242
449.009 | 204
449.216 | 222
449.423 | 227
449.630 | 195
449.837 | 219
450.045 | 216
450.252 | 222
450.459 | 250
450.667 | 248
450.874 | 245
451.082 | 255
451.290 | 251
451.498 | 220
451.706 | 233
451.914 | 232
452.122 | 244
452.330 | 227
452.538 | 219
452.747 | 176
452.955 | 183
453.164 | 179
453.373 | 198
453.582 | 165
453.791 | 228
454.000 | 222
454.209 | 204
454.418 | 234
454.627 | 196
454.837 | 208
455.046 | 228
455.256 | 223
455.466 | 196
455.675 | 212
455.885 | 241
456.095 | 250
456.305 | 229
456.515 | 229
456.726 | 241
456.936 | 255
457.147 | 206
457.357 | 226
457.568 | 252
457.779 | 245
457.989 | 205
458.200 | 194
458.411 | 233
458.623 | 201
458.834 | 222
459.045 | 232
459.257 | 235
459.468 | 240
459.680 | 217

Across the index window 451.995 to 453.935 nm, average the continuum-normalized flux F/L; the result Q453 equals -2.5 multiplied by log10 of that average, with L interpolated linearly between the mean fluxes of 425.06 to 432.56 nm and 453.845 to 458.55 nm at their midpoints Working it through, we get 0.05 mag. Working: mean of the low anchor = 132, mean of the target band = 203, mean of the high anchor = 224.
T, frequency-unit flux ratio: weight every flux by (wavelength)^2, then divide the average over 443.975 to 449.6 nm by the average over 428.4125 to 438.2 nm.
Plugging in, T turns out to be 1.4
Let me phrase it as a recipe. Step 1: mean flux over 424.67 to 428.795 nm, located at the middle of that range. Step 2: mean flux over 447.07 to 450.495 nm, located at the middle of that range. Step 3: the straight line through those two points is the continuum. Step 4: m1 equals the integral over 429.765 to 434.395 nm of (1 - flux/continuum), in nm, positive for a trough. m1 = 0.38 nm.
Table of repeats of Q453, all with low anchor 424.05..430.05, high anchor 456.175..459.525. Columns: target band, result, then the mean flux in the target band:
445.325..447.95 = 0.01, 192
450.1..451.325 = -0.18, 244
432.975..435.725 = -0.12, 176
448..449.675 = -0.08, 215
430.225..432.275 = 0.09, 136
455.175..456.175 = -0.01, 224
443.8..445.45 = -0.08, 203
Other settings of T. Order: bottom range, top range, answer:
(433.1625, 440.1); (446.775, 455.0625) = 1.33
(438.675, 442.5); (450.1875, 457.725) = 1.37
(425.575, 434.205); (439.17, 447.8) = 1.41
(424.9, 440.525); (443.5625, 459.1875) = 1.53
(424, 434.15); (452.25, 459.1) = 1.76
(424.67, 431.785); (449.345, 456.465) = 1.92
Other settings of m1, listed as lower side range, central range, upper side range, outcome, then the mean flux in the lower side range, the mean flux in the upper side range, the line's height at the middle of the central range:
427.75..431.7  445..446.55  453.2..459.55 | 0.06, 125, 221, 183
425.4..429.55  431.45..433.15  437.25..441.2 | -0.24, 135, 160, 145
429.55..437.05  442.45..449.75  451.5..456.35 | -0.18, 159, 214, 193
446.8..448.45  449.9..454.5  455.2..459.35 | -0.05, 211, 226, 218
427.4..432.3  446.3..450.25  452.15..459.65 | -0.41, 133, 218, 193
